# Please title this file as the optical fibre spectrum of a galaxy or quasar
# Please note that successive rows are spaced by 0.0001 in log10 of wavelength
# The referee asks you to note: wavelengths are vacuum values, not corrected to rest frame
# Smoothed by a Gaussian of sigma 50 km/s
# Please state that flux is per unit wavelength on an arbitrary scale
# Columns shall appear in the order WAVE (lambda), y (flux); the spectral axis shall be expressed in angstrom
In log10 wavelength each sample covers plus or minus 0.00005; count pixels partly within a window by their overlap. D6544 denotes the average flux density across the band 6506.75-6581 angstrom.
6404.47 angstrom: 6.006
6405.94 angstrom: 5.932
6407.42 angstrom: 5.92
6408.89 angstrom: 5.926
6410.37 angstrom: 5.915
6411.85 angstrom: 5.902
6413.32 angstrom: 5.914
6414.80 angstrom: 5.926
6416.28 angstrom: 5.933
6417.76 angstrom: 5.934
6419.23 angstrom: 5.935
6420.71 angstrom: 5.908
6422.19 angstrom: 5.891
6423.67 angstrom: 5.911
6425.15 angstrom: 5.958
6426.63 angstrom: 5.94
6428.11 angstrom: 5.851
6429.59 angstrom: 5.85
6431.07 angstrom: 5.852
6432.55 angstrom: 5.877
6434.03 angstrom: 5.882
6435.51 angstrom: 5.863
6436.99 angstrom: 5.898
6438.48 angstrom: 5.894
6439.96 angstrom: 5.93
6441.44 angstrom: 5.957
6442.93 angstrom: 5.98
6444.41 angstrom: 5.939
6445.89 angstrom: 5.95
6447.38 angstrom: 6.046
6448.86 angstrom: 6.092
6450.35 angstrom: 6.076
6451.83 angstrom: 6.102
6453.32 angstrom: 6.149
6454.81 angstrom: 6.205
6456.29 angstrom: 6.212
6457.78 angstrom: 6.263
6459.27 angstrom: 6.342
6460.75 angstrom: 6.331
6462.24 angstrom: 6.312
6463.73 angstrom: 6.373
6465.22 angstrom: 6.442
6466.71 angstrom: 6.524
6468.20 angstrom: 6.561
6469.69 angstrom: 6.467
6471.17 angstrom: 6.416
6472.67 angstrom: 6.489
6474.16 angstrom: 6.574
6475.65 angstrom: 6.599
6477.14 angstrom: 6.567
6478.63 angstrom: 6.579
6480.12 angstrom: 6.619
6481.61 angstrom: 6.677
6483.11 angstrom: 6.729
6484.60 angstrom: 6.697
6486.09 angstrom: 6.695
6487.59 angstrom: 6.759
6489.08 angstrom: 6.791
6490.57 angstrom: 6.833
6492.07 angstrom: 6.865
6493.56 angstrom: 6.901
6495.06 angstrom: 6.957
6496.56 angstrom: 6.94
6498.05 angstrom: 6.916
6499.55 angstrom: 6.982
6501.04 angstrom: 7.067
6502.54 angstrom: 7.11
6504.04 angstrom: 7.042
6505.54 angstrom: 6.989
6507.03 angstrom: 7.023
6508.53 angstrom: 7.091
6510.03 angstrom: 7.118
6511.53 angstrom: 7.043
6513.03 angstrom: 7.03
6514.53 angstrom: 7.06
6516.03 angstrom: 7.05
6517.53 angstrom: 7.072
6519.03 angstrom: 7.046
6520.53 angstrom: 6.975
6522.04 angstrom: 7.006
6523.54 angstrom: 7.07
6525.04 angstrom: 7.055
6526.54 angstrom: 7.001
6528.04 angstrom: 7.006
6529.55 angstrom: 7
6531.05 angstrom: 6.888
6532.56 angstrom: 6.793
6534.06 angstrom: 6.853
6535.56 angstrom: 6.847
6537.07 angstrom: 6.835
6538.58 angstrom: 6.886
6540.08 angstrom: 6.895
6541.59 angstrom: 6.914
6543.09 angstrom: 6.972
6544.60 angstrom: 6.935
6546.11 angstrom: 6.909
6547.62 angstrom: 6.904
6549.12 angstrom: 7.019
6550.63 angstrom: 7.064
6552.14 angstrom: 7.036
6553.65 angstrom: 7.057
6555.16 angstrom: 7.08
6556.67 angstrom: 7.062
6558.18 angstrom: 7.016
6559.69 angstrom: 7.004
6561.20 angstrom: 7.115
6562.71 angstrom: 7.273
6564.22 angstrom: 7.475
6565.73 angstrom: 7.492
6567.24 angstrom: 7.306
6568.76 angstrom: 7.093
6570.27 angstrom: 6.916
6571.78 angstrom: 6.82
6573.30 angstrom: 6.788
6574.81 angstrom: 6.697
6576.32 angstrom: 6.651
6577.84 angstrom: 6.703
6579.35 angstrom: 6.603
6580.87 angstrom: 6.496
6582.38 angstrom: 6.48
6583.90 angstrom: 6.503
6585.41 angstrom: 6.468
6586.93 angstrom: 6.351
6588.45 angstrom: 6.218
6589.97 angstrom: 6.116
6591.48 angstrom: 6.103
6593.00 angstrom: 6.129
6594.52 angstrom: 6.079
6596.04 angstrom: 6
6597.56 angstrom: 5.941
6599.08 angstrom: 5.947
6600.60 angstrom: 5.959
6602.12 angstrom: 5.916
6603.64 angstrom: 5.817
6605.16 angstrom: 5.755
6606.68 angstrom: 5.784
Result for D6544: 6.98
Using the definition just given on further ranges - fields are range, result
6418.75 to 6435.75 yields 5.89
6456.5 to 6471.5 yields 6.4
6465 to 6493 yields 6.63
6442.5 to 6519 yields 6.63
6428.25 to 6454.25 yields 5.96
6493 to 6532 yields 7.01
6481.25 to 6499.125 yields 6.82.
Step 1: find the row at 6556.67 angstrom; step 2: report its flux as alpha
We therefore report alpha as 7.062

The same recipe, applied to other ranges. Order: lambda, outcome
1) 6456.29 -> 6.212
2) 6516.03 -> 7.05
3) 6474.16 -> 6.574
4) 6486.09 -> 6.695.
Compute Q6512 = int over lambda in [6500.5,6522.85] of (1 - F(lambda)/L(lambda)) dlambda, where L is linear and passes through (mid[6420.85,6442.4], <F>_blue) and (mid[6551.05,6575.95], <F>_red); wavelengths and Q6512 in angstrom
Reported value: -1.49 angstrom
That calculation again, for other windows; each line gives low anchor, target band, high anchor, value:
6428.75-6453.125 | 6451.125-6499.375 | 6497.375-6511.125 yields -0.17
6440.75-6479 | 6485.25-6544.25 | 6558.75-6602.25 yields -4.92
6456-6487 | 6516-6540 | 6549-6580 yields -0.51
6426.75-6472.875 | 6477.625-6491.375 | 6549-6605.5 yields -0.98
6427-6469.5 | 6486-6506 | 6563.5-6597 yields -2.03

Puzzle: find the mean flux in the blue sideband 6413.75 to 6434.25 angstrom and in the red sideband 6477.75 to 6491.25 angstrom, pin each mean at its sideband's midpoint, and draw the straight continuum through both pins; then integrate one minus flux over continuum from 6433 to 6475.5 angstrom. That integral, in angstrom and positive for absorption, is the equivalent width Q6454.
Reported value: 0.8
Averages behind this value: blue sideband 5.9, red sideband 6.71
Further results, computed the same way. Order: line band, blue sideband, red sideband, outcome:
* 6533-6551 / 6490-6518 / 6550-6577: 0.3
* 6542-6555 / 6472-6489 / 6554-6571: 0.2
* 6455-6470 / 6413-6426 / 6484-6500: 0.2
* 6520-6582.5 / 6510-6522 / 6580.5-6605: -3.2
